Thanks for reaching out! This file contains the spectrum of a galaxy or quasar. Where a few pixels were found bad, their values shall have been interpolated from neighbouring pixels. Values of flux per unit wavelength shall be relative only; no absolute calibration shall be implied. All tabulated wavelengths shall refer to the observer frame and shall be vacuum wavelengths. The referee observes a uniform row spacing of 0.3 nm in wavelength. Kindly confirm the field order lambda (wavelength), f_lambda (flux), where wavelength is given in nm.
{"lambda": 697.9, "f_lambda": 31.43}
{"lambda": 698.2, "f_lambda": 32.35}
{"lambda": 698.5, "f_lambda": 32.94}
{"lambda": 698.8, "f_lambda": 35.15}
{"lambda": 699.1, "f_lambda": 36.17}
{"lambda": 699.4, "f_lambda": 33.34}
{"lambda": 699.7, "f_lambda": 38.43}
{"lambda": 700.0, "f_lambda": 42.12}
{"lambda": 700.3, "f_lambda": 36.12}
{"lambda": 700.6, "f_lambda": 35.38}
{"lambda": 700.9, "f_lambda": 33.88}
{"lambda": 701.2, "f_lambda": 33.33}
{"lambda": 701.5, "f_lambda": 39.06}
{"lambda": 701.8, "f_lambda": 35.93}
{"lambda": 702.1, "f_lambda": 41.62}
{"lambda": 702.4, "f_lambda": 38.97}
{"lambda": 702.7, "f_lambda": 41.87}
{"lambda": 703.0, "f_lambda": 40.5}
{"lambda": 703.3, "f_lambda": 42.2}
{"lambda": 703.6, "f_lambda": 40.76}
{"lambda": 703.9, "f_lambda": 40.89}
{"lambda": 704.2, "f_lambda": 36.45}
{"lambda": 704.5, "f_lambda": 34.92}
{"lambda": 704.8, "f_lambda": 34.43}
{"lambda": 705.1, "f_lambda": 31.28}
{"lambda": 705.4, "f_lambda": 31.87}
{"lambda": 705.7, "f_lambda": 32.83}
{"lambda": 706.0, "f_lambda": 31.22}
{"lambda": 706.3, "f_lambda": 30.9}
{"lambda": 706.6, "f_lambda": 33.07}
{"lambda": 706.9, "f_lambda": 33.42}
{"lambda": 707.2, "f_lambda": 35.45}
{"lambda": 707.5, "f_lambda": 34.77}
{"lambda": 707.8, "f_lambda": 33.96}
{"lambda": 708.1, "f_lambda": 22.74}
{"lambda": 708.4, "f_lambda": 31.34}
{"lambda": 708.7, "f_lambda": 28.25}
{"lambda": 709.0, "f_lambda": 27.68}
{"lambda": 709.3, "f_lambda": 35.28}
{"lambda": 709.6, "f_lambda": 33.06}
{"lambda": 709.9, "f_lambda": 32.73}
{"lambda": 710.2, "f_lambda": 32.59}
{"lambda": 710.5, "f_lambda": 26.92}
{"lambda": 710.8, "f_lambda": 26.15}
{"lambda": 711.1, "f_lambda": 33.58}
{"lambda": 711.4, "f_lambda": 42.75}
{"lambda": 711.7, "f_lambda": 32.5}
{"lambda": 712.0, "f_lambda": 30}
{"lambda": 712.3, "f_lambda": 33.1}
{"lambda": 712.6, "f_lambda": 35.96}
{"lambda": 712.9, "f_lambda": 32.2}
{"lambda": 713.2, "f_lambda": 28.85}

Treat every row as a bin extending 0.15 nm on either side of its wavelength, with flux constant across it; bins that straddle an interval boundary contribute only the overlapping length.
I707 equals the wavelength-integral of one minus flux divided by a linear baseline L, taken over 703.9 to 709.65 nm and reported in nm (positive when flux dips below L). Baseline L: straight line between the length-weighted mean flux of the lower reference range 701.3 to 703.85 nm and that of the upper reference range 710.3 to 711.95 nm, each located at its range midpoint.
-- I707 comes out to 0.59 nm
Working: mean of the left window 40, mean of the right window 32.2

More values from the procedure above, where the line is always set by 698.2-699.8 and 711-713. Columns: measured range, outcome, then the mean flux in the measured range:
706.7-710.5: 0.32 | 31.6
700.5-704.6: -0.43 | 38.3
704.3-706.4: 0.12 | 32.6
